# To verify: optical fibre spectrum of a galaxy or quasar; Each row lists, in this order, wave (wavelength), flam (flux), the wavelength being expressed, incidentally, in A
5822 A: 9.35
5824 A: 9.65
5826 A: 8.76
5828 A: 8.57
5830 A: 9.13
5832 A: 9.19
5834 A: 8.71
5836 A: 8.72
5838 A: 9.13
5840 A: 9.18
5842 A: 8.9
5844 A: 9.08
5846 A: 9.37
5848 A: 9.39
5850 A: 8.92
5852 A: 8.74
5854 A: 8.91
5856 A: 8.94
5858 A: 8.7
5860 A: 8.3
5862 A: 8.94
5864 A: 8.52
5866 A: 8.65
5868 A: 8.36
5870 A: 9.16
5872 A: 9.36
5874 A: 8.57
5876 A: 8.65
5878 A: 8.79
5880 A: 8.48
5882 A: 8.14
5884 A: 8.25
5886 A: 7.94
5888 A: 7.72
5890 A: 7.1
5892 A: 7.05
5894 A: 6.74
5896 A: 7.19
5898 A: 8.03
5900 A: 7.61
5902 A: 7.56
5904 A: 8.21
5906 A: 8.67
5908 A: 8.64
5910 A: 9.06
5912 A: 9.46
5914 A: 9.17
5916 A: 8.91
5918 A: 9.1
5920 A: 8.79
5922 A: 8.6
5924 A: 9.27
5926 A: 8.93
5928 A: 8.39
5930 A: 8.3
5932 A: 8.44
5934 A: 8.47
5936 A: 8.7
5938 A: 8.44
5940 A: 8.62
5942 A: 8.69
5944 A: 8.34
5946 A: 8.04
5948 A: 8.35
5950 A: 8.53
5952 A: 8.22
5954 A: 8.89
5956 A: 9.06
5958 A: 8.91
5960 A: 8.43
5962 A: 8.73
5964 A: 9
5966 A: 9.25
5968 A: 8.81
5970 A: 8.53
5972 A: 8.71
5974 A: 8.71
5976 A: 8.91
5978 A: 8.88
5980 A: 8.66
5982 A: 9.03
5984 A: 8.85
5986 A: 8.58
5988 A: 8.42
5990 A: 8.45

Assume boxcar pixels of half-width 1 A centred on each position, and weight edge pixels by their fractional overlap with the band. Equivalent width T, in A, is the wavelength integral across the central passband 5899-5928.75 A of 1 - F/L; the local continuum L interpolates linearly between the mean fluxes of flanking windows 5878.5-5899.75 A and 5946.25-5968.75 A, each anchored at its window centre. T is -2.32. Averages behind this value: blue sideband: 7.69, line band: 8.69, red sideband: 8.72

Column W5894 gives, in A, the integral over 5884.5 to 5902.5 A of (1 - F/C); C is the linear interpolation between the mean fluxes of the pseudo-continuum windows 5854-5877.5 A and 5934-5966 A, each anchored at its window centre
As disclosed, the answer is 2.6 A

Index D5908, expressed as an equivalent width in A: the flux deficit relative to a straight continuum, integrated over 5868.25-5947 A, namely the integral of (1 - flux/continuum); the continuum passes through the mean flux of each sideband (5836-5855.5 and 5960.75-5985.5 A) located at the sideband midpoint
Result 4.8 A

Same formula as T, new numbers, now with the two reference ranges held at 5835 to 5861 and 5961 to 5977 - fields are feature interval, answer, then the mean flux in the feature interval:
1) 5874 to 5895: 2.3 A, 7.92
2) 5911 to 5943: 0.4 A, 8.77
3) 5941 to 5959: 0.6 A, 8.56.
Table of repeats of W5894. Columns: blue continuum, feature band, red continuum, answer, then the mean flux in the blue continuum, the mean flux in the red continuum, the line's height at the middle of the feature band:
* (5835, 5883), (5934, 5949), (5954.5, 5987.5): 0.61 A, 8.83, 8.81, 8.82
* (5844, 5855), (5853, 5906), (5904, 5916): 4.51 A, 9.07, 8.93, 9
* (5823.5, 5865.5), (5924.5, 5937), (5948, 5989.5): 0.33 A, 8.93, 8.74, 8.8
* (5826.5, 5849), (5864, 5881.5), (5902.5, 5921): 0.44 A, 9.03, 8.85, 8.95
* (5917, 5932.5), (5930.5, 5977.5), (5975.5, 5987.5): 0.68 A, 8.74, 8.8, 8.77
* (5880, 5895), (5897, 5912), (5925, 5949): -0.78 A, 7.62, 8.48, 7.92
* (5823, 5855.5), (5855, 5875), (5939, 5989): 0.45 A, 9.02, 8.69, 8.95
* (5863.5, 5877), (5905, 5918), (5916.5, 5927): -0.13 A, 8.76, 8.94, 8.9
